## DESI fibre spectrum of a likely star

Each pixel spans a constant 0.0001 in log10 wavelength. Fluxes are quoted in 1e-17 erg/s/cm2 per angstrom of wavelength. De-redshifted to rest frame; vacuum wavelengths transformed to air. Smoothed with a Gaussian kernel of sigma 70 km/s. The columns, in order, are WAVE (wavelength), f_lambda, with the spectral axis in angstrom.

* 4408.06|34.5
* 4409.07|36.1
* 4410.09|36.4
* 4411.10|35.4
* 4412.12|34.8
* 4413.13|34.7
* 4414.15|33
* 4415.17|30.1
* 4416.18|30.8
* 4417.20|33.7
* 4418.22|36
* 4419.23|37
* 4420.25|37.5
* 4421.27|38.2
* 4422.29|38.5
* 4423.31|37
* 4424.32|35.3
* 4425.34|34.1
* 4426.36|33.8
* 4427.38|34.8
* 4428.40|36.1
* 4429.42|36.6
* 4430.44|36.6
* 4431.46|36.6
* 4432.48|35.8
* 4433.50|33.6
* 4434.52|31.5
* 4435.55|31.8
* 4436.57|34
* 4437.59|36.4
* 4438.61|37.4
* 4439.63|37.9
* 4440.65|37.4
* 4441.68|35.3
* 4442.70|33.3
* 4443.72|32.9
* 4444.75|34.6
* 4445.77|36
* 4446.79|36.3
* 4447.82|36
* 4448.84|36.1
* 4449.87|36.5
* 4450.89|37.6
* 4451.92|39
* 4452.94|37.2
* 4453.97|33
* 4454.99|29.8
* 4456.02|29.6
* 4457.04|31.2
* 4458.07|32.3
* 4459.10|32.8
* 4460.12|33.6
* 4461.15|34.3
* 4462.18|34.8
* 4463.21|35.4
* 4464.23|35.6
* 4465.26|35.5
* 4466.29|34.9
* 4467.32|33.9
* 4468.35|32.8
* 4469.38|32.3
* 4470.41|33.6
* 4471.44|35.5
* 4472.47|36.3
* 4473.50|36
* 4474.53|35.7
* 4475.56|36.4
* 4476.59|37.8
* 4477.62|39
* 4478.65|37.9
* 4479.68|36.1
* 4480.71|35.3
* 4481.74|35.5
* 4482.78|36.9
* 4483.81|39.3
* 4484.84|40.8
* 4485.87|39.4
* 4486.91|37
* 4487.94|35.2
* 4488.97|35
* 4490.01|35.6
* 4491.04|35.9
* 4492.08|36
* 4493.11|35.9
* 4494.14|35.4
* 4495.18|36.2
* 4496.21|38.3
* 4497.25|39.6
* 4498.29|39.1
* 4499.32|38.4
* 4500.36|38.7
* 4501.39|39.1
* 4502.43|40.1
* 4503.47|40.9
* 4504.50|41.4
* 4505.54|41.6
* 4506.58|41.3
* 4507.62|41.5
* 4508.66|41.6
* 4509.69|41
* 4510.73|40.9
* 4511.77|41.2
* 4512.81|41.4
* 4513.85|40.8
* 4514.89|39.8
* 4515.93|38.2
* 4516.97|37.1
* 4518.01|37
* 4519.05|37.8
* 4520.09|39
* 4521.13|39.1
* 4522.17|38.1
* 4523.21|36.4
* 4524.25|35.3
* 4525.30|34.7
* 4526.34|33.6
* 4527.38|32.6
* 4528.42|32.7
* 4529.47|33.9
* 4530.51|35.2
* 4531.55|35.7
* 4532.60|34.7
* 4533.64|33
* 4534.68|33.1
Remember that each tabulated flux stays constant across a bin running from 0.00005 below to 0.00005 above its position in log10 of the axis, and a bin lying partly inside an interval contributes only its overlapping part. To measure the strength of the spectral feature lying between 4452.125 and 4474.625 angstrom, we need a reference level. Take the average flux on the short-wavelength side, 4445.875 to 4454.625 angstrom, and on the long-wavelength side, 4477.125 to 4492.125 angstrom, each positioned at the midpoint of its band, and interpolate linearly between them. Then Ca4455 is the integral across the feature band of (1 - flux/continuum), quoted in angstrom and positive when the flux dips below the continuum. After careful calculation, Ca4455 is 1.6 angstrom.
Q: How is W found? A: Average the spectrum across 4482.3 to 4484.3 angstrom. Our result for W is 38.2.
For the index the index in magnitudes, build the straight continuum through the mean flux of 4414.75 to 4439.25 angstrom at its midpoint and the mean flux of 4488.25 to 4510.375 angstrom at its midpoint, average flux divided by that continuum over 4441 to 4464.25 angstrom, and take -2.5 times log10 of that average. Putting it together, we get 0.06 mag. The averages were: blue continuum 35.2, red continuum 38.7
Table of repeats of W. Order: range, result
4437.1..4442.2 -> 36.9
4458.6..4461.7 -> 33.6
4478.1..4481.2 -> 36.5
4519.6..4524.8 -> 37.5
